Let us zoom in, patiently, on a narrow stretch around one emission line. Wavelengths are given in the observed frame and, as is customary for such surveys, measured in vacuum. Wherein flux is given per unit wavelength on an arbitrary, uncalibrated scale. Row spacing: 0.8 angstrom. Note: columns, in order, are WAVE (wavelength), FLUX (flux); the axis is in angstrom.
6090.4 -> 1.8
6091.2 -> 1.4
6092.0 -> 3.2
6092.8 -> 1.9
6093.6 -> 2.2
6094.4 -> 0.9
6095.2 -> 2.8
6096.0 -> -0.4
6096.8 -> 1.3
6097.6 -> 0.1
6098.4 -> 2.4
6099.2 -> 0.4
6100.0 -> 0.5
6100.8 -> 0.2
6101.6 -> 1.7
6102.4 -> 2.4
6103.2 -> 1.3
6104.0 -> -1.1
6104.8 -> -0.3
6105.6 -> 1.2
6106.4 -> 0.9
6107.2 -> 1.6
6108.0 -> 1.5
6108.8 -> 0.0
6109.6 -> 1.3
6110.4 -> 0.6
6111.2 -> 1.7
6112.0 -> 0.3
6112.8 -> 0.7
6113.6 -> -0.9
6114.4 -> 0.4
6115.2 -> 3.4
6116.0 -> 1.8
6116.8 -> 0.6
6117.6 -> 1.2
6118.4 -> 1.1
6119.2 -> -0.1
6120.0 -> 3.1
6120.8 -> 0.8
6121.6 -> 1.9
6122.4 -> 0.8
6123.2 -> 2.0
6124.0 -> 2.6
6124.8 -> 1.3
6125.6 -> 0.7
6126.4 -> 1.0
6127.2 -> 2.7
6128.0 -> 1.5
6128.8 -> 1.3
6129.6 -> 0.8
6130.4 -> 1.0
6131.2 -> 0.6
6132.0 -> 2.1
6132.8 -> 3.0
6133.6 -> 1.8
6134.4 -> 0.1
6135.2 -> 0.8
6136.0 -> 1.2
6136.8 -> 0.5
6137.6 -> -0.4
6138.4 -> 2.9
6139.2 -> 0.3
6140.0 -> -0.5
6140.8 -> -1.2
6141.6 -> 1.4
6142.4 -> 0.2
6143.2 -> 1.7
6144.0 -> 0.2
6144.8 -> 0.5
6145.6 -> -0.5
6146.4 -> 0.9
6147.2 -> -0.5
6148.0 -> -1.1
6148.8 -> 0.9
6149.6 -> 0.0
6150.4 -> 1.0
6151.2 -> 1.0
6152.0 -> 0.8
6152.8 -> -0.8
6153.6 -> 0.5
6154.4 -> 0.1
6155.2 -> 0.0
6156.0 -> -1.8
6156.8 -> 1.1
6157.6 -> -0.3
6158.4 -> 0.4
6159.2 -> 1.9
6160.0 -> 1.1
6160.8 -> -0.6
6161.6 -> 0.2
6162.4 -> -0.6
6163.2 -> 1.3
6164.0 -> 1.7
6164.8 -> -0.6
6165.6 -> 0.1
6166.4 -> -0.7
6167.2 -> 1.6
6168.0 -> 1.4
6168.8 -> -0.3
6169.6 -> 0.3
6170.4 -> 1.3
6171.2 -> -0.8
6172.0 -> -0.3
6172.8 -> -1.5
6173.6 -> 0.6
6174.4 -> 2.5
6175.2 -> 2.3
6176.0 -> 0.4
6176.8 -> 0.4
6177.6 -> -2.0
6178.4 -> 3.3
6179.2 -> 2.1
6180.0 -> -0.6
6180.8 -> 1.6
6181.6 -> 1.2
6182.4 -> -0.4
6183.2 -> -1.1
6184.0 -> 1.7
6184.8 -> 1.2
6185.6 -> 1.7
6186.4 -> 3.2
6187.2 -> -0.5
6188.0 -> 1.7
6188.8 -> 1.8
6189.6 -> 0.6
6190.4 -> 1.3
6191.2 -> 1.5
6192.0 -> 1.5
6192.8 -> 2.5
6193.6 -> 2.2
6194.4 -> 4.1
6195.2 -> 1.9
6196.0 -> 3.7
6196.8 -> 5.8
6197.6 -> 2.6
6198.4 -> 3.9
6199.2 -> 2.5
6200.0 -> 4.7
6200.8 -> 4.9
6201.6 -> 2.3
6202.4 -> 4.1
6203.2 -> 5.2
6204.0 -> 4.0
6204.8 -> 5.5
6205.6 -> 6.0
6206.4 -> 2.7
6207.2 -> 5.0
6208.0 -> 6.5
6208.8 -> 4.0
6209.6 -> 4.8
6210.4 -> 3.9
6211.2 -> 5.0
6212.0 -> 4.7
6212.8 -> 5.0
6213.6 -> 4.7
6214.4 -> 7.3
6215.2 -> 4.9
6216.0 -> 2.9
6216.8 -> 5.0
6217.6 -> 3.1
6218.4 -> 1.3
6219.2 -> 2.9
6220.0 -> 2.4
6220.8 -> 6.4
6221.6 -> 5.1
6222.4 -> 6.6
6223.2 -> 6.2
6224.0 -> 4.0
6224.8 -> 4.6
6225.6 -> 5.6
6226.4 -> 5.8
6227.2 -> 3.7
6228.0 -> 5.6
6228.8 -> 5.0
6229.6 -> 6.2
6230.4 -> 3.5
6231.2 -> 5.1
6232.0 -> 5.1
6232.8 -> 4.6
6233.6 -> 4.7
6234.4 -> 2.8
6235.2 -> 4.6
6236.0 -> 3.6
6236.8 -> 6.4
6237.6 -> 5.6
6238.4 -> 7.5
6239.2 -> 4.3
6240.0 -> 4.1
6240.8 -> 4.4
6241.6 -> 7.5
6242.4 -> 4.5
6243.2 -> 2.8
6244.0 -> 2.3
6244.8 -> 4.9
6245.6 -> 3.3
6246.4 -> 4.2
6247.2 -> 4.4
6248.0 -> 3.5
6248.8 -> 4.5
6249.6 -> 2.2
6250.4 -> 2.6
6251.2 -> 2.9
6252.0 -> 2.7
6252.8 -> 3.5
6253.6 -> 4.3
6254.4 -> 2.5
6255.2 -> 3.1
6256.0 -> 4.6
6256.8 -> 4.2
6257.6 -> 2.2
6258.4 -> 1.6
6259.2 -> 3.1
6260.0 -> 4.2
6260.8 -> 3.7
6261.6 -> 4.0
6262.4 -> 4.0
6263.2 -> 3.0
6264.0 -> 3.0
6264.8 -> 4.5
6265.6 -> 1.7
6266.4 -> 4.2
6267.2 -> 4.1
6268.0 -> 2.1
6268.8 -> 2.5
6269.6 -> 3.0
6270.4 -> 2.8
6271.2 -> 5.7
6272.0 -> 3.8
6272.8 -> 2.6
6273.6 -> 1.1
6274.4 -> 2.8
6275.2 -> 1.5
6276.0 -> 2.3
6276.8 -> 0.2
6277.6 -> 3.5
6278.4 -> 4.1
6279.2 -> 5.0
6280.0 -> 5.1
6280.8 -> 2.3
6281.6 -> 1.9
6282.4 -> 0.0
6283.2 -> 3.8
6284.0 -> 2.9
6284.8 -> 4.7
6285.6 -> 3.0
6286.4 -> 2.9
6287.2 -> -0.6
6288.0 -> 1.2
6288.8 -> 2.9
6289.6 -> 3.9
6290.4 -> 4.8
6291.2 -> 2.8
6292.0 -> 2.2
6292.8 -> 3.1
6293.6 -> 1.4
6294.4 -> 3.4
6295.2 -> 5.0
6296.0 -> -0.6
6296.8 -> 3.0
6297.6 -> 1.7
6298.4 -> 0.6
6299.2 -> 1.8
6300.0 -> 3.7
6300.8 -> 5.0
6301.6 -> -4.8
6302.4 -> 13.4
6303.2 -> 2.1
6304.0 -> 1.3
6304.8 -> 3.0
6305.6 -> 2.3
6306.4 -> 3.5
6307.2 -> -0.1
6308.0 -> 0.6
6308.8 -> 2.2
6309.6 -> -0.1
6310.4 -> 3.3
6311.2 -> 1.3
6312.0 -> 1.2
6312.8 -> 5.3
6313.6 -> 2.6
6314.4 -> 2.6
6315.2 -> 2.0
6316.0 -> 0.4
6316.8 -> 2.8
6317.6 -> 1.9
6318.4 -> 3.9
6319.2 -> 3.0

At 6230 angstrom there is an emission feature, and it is C IV 1549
